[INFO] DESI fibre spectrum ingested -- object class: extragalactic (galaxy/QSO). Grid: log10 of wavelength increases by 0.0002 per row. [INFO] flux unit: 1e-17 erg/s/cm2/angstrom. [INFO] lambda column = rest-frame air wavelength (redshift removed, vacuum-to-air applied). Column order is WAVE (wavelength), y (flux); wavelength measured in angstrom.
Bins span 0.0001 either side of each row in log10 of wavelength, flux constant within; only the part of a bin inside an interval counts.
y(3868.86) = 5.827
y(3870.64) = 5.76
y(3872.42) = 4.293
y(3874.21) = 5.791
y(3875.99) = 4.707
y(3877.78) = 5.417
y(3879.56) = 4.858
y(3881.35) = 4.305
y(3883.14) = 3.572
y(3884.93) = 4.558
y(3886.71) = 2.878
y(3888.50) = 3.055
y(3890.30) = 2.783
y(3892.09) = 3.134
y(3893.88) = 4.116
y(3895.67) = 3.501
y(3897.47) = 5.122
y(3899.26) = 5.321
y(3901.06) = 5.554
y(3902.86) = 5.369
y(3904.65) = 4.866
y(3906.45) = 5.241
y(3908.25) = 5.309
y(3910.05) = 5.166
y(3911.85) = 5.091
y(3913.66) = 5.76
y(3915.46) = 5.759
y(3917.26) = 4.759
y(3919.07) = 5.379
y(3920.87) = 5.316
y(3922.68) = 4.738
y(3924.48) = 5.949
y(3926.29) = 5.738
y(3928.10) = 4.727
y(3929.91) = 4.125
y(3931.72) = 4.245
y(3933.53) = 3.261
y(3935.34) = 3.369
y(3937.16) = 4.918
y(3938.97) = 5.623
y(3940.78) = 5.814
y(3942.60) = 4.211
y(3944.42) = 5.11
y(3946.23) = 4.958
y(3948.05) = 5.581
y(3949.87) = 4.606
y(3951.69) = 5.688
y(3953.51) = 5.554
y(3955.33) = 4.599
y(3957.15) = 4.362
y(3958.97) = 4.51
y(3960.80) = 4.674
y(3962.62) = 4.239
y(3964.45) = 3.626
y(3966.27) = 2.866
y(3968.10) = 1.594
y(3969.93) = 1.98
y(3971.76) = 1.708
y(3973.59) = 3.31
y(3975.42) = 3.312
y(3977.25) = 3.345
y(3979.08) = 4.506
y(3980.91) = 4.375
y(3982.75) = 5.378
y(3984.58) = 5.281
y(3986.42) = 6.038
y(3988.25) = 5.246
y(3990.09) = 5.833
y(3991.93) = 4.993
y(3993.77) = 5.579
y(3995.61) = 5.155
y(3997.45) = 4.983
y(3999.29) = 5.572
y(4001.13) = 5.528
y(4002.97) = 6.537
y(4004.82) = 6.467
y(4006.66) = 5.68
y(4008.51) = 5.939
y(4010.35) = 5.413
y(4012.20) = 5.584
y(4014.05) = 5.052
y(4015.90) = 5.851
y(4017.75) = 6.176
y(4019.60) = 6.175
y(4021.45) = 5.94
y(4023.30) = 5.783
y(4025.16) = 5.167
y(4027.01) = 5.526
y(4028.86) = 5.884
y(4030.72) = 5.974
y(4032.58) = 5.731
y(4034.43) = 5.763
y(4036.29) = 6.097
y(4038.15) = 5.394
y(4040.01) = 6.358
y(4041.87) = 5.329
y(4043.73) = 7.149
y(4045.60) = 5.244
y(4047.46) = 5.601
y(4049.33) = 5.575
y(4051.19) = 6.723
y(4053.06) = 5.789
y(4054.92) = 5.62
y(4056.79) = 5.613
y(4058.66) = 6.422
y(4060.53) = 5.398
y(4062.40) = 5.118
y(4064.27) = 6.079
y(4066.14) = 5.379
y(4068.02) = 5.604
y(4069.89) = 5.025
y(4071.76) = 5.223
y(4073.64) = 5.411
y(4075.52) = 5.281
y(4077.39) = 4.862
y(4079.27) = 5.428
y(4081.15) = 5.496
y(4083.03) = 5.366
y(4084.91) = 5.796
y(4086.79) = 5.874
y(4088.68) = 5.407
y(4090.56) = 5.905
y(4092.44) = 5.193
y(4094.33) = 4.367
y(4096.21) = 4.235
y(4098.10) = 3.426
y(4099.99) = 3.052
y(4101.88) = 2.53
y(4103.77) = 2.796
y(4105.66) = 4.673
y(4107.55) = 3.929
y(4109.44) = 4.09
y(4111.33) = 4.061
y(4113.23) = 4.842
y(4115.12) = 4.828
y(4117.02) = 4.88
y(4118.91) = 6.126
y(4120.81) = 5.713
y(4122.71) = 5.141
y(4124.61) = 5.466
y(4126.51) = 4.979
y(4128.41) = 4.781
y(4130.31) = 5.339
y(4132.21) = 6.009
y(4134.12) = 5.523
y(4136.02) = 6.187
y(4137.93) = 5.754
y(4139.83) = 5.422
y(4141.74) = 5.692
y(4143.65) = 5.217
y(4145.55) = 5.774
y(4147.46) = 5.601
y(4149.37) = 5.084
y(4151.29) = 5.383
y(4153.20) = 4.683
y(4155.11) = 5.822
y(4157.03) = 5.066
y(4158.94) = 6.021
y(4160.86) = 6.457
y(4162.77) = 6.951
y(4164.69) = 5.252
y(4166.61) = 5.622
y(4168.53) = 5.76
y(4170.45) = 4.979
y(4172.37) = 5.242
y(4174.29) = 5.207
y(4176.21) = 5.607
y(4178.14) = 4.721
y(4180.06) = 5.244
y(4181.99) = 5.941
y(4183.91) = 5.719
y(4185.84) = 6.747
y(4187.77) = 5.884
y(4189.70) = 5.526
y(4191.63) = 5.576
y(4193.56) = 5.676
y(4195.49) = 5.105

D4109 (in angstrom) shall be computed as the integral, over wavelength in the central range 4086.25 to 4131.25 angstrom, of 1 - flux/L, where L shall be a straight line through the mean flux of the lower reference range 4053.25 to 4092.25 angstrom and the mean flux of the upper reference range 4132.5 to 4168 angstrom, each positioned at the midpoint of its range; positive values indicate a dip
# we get 7.6 angstrom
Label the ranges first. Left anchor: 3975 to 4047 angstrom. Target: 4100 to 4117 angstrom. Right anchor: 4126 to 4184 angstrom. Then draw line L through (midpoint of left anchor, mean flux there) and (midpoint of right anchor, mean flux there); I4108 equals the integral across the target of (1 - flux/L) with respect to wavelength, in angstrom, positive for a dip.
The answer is 4.8 angstrom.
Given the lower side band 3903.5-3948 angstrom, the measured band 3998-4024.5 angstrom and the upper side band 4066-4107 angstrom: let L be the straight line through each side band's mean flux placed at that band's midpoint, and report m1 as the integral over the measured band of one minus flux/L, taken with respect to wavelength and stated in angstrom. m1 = -5.0 angstrom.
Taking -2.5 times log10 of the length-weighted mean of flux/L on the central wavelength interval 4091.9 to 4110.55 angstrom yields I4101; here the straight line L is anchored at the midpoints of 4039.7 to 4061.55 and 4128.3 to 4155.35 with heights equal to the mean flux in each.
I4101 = 0.43 mag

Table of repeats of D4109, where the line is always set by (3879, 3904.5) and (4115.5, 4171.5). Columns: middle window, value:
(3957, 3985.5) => 5.7 angstrom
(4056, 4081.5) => -1.6 angstrom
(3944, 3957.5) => -1.8 angstrom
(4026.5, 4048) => -3.9 angstrom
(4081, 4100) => 0.9 angstrom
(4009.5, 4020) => -1.9 angstrom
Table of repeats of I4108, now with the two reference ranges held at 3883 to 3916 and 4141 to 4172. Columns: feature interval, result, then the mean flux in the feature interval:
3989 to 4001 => -1.1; 5.36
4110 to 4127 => 1.0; 5.1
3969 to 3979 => 4.1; 2.88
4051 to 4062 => -1.4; 5.83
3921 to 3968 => 0.8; 4.64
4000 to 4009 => -1.9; 6.02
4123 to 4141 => 0.0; 5.49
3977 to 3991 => -0.6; 5.08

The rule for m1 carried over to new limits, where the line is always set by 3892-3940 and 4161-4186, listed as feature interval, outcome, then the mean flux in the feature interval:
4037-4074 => -3.0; 5.71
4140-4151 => 0.1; 5.46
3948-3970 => 3.7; 4.17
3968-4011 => 2.6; 4.8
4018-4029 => -1.2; 5.77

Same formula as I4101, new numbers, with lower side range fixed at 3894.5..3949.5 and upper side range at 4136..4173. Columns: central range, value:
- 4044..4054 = -0.11 mag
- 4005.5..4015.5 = -0.07 mag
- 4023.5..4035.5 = -0.08 mag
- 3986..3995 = -0.07 mag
